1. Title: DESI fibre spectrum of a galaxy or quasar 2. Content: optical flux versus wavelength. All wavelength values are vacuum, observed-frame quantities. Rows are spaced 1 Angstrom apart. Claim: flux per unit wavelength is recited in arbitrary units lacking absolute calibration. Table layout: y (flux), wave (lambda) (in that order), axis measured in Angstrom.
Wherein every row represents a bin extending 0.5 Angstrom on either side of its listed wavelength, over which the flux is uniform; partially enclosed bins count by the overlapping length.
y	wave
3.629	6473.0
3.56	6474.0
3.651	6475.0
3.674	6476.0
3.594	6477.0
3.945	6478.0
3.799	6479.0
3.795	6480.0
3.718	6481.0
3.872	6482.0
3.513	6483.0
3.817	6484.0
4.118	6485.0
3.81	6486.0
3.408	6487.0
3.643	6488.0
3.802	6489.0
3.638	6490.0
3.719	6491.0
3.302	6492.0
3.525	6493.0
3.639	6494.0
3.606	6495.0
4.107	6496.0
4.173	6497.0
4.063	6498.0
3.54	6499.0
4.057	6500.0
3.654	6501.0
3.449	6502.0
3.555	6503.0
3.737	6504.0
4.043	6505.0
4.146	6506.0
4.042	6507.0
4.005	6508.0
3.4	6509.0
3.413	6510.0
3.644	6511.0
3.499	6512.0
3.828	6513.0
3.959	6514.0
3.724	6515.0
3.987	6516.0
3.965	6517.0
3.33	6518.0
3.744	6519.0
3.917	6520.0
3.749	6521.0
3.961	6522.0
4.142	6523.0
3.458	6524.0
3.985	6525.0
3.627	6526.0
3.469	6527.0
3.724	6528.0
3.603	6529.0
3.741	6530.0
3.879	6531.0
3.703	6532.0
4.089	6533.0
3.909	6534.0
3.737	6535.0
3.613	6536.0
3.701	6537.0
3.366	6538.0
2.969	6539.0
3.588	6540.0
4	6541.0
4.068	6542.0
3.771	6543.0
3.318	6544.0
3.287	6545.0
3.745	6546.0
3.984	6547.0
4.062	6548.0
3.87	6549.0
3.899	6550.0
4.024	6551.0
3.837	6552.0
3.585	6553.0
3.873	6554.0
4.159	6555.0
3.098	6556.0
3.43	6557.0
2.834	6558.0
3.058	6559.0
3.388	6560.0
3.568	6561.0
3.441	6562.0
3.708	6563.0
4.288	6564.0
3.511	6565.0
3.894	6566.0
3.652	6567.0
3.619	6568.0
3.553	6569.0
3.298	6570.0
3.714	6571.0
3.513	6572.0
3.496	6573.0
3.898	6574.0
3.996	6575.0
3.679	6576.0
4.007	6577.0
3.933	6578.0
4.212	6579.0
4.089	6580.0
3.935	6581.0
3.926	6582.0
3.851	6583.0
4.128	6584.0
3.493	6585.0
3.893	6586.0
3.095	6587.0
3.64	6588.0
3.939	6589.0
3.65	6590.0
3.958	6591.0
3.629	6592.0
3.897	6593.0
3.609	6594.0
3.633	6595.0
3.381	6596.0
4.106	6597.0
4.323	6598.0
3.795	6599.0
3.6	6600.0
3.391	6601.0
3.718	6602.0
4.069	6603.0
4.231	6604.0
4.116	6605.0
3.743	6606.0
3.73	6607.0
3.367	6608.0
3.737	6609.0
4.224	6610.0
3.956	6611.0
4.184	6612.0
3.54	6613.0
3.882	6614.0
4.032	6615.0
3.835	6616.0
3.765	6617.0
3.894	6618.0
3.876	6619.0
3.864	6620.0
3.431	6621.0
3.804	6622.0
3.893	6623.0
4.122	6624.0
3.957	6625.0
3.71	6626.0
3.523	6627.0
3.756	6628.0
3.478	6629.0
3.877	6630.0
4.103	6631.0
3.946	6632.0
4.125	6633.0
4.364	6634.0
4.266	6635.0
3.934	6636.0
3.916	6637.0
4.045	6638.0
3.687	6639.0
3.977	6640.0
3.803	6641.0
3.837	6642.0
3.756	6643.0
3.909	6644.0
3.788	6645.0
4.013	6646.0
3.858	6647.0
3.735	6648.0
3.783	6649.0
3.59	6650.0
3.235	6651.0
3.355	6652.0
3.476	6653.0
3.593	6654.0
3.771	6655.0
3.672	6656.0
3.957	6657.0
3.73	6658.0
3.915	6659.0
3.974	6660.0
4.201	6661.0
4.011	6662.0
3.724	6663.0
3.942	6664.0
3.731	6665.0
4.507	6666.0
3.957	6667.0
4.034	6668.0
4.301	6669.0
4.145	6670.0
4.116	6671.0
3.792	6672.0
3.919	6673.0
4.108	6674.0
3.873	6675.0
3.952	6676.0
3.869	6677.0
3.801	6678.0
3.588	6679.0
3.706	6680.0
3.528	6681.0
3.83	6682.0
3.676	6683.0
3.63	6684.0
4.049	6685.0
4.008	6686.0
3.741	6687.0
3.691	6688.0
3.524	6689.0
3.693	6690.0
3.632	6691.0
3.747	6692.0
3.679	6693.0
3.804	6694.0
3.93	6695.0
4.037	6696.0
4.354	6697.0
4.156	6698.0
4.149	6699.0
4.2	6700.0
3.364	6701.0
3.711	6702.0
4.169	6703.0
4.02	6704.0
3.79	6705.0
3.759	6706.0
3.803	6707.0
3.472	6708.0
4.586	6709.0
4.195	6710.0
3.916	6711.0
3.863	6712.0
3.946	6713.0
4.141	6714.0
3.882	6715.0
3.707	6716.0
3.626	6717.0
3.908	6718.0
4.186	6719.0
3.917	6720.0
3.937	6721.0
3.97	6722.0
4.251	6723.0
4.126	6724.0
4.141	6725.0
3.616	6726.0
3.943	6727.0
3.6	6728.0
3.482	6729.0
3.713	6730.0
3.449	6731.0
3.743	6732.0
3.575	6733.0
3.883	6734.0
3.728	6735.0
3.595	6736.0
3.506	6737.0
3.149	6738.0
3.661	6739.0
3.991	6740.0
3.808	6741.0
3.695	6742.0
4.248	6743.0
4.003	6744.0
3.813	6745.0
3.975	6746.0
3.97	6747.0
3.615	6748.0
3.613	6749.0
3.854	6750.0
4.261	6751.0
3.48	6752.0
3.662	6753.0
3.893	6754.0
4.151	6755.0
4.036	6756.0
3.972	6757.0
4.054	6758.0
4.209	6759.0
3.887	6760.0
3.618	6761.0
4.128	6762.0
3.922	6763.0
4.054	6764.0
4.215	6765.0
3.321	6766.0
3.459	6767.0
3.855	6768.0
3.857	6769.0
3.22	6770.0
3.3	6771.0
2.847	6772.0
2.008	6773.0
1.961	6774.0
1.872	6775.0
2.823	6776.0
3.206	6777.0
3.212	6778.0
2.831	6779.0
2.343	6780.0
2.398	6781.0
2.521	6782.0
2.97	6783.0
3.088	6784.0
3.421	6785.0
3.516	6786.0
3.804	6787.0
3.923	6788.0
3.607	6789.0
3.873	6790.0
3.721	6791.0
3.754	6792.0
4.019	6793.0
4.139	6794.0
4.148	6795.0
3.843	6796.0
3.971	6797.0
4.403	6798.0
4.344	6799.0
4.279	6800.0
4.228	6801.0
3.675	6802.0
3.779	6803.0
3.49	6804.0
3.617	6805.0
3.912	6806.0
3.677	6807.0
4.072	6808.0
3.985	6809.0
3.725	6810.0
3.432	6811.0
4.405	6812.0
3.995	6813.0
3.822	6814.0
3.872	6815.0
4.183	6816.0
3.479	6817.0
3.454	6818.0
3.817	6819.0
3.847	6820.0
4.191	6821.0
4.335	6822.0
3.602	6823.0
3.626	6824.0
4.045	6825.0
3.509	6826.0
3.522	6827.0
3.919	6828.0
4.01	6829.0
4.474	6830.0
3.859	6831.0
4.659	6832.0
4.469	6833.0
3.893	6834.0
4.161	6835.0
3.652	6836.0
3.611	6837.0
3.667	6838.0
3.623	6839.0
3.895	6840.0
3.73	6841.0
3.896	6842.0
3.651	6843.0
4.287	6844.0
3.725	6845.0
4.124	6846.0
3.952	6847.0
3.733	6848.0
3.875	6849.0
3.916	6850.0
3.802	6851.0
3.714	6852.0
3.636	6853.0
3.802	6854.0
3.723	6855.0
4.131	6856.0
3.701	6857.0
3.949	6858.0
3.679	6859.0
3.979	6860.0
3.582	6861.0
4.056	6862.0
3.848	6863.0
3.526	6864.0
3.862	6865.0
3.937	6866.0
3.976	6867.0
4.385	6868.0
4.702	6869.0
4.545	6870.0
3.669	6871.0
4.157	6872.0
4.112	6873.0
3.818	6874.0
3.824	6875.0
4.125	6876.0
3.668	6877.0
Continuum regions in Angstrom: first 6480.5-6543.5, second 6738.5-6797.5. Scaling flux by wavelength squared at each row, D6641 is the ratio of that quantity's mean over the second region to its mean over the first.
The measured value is 1.03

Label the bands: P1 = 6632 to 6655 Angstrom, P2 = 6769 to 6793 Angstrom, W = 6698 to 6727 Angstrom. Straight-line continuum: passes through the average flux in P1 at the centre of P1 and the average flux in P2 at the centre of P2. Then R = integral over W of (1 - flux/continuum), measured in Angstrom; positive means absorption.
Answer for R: -4.12 Angstrom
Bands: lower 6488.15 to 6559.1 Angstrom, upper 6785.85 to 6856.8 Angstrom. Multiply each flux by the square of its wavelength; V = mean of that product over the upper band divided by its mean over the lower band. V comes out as 1.1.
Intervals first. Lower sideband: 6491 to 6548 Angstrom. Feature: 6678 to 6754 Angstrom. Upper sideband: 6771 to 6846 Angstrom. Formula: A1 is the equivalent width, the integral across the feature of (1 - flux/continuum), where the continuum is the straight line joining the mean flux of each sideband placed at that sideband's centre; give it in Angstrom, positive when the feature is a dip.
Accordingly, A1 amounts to -2.9 Angstrom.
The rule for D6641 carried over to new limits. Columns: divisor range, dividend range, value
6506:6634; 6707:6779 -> 1.04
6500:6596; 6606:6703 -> 1.07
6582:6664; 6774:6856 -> 1.03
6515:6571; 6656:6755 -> 1.10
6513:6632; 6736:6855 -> 1.06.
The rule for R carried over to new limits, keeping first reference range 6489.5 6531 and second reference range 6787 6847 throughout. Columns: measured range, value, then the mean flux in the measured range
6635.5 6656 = 0.4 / 3.75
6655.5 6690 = -0.4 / 3.89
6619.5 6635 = -0.3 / 3.88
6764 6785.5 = 4.8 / 3.01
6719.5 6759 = 0.4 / 3.83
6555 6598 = 1.1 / 3.69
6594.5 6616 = -0.2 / 3.85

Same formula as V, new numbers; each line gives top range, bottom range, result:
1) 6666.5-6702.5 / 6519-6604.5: 1.08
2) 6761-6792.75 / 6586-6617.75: 0.91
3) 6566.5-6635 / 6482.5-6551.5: 1.05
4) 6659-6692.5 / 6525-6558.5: 1.10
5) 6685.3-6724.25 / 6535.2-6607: 1.09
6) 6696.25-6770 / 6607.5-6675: 1.03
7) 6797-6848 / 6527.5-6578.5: 1.15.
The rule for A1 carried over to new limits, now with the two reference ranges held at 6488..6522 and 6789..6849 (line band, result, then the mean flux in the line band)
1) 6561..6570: 0.3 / 3.68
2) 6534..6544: 0.3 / 3.64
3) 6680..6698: 0.2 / 3.8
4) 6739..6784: 4.4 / 3.5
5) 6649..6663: 0.4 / 3.73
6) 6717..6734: 0.1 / 3.84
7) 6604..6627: -0.2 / 3.85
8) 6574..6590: -0.2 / 3.85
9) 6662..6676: -0.6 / 4.01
